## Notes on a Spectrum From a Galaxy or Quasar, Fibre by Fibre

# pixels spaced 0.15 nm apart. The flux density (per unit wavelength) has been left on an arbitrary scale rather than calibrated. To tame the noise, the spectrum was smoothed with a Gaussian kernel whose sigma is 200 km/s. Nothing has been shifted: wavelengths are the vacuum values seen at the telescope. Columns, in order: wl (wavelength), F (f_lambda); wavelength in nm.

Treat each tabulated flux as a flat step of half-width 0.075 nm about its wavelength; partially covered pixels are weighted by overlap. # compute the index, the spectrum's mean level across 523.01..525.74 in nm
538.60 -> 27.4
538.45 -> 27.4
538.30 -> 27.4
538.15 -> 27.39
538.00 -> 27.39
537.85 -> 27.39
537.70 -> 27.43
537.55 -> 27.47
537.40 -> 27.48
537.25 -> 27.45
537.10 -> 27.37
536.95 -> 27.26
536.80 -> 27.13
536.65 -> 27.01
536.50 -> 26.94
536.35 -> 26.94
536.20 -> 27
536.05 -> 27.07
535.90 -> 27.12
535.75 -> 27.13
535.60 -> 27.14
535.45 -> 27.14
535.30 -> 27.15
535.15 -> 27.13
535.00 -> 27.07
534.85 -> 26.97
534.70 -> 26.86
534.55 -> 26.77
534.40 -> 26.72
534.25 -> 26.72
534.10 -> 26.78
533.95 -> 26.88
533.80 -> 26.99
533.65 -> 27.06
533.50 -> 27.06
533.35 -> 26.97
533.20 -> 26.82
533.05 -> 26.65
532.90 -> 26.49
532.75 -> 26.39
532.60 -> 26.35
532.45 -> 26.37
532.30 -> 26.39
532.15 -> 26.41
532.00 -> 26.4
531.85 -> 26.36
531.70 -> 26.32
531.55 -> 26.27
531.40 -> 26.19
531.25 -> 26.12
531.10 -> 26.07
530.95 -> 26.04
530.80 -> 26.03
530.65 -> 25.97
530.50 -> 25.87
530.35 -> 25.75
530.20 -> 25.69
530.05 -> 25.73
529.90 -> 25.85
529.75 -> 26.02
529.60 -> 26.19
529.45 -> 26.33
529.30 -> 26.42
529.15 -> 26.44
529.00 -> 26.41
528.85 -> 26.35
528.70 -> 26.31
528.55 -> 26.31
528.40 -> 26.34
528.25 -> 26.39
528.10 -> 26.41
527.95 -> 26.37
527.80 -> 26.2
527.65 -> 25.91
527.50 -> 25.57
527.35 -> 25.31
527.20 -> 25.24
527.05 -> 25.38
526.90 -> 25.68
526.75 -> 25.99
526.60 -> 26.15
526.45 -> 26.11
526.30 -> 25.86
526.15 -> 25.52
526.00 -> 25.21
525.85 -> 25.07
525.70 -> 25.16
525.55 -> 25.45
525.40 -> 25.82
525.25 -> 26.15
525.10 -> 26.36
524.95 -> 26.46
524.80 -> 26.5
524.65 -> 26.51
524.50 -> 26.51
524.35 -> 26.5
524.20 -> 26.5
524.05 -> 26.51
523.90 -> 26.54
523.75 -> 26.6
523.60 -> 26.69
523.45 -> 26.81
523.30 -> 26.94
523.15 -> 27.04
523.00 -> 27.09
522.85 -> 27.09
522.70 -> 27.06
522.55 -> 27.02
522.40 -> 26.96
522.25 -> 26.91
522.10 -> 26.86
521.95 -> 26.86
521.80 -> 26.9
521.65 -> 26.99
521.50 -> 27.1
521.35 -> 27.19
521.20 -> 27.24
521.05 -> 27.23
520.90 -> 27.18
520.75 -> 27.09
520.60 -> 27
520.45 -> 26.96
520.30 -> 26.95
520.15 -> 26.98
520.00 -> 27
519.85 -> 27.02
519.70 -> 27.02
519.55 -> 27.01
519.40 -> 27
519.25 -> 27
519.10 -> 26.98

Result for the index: 26.4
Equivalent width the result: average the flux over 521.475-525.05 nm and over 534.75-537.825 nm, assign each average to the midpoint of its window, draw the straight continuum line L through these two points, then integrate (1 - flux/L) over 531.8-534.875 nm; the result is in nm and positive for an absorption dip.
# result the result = 0.05 nm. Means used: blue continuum 26.8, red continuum 27.2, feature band 26.7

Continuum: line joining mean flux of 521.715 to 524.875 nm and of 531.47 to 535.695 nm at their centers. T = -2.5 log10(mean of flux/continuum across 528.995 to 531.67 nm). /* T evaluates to 0.03 mag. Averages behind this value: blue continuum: 26.8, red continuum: 26.7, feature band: 26.1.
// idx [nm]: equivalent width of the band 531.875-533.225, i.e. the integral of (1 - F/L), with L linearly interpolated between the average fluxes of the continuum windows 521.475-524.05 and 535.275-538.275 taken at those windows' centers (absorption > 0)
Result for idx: 0.03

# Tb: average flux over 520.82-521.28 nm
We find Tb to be 27.2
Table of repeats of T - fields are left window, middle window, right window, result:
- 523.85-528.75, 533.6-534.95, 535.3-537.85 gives 0.00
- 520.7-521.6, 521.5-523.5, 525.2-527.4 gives -0.01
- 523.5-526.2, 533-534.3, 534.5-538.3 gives 0.00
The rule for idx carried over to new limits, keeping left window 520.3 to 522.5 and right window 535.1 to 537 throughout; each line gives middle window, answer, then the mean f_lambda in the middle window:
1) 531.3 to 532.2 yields 0.03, 26.3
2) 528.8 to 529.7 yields 0.02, 26.3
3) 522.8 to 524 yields 0.01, 26.8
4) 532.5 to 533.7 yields 0.02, 26.7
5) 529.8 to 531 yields 0.05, 25.9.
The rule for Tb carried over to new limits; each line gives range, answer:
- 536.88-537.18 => 27.3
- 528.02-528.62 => 26.4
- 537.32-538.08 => 27.4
